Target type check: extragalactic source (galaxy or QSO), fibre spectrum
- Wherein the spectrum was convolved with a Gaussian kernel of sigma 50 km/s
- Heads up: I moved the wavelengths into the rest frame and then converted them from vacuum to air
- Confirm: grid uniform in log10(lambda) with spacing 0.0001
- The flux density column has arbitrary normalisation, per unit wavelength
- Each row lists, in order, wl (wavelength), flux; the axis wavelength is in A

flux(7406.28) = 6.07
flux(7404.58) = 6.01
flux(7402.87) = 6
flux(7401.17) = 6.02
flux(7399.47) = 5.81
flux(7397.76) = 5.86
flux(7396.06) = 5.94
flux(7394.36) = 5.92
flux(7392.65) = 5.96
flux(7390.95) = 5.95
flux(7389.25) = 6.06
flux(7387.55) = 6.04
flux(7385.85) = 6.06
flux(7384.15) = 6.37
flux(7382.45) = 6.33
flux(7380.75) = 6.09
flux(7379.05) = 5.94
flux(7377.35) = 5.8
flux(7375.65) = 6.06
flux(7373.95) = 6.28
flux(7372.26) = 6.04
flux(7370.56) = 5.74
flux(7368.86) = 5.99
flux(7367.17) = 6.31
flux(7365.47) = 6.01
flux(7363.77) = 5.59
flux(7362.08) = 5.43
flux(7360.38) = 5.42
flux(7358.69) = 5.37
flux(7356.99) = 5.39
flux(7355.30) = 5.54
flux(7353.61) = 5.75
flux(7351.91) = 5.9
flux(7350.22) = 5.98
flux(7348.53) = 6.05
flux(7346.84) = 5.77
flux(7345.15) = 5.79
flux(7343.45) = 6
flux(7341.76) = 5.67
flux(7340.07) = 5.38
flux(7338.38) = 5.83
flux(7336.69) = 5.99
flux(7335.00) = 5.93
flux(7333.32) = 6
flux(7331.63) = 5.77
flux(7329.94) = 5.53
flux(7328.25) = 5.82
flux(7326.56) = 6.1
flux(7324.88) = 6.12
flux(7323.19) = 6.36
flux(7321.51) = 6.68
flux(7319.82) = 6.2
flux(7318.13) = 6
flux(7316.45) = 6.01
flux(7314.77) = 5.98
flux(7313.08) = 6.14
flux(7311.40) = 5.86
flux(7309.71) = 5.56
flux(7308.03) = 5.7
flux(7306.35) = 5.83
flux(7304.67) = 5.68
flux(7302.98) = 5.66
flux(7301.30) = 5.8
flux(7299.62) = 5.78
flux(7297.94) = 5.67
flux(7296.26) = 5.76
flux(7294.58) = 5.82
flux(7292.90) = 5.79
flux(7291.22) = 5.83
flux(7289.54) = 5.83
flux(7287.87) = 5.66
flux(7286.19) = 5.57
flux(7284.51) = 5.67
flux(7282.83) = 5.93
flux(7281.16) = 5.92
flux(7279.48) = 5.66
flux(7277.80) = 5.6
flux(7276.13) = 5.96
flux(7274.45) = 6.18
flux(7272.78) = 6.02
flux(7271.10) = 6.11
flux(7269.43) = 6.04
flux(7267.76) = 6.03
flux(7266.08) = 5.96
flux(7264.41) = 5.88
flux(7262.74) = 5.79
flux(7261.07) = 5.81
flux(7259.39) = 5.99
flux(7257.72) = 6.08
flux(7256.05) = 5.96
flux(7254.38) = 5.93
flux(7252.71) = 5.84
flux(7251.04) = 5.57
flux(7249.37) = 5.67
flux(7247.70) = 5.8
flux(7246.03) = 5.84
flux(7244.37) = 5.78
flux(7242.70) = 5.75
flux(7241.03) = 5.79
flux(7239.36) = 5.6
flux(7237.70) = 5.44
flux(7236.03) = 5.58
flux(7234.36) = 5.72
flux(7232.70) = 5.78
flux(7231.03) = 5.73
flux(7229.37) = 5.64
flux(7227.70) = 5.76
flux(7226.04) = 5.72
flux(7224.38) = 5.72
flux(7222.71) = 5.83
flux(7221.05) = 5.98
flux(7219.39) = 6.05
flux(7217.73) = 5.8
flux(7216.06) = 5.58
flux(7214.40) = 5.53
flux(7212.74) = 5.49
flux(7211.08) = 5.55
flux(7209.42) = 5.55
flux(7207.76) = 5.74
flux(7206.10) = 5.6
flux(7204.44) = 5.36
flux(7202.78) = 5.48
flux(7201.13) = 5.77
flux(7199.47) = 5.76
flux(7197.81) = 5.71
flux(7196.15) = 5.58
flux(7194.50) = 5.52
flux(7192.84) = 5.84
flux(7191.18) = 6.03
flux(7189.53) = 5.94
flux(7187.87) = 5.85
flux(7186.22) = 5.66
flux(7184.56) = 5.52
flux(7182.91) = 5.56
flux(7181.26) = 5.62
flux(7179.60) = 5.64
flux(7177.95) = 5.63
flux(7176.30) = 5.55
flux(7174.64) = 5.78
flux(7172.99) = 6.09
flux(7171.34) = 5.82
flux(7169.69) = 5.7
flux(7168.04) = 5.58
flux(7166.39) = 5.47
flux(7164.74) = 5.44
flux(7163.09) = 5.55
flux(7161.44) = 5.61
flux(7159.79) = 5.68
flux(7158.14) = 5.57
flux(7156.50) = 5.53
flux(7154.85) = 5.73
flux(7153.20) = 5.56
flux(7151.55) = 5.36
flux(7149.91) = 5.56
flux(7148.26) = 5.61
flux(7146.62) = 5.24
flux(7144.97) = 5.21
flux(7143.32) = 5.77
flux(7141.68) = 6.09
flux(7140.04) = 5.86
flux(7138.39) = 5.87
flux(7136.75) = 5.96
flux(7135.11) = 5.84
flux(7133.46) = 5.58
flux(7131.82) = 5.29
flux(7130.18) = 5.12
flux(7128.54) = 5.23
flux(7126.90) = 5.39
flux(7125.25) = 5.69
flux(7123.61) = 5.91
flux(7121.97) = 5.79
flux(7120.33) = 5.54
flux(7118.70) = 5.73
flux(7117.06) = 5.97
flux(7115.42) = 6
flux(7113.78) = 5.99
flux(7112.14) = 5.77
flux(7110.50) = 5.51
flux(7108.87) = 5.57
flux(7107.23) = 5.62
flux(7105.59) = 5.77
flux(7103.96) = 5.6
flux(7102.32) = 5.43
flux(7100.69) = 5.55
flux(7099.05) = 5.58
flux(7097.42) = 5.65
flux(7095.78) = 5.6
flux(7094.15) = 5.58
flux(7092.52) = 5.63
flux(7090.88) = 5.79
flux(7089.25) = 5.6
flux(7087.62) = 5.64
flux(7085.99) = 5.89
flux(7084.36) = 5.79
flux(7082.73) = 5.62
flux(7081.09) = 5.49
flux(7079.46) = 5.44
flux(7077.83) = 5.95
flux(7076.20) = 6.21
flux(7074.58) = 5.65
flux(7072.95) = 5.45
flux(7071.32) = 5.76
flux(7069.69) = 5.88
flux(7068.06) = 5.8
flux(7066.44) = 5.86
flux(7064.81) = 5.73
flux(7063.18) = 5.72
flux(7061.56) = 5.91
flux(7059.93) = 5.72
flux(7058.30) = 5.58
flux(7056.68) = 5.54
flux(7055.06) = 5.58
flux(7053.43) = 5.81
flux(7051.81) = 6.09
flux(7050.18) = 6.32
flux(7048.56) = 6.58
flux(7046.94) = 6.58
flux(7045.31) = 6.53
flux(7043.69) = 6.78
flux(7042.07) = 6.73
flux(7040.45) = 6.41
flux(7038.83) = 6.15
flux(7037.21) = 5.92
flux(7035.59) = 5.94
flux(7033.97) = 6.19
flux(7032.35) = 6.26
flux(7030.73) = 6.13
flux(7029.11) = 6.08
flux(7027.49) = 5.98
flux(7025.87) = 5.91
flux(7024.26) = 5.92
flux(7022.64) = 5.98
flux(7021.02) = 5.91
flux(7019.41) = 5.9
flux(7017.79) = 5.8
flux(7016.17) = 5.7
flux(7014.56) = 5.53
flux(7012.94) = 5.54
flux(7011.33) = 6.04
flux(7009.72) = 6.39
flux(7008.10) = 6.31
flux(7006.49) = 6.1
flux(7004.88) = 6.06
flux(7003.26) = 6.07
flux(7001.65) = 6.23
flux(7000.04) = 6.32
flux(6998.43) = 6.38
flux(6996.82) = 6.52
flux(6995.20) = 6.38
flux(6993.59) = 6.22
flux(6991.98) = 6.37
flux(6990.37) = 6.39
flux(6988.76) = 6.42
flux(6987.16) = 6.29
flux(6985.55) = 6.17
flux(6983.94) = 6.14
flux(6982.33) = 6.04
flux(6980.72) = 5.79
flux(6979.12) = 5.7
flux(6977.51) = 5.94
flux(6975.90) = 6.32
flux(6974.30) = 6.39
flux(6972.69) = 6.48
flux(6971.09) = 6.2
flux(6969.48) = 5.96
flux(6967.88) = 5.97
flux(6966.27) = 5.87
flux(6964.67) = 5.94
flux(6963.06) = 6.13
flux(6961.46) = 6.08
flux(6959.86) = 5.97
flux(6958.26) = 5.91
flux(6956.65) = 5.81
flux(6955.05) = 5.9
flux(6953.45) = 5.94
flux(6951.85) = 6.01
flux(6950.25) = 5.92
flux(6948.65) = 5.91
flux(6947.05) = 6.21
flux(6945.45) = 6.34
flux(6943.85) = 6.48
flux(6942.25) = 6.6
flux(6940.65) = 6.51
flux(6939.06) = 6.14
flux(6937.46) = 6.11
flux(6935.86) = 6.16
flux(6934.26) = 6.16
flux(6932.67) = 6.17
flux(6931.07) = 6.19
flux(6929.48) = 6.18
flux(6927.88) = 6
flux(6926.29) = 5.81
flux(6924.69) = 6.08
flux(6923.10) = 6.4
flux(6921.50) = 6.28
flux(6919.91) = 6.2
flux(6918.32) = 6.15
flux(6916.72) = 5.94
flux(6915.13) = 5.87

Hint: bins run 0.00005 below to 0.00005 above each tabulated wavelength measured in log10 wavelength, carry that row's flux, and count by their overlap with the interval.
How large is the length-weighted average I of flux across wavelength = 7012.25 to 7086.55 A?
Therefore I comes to 5.94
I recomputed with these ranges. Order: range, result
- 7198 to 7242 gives 5.68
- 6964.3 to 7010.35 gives 6.19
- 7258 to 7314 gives 5.83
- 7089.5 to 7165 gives 5.63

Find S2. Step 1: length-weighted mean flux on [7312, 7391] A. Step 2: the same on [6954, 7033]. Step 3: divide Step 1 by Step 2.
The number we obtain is 0.98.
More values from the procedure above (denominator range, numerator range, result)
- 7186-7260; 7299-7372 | 1.02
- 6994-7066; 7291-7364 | 0.96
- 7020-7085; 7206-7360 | 0.97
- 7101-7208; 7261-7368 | 1.03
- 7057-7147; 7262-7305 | 1.03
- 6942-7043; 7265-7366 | 0.96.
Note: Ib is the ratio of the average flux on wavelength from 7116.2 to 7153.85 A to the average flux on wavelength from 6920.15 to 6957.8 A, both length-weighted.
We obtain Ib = 0.9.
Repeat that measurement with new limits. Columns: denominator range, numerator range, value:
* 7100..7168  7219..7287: 1.04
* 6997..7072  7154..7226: 0.94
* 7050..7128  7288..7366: 1.02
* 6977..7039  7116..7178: 0.93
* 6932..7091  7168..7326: 0.96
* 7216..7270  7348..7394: 1.02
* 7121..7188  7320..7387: 1.05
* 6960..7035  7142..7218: 0.92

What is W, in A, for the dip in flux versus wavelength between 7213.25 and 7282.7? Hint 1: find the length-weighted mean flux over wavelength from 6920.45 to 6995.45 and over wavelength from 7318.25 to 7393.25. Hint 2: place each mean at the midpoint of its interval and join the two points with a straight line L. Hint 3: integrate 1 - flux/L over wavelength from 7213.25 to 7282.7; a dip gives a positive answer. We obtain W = 1.88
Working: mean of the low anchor 6.13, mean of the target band 5.82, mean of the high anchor 5.92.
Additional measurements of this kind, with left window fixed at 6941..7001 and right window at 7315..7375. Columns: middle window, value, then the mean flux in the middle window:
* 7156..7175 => 1.13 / 5.65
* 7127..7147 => 1.46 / 5.59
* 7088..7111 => 1.71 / 5.61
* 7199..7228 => 1.43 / 5.68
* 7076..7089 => 0.74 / 5.72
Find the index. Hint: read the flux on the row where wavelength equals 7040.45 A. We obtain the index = 6.41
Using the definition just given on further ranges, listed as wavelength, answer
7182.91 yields 5.56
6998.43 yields 6.38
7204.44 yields 5.36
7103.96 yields 5.6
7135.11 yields 5.84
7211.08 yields 5.55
